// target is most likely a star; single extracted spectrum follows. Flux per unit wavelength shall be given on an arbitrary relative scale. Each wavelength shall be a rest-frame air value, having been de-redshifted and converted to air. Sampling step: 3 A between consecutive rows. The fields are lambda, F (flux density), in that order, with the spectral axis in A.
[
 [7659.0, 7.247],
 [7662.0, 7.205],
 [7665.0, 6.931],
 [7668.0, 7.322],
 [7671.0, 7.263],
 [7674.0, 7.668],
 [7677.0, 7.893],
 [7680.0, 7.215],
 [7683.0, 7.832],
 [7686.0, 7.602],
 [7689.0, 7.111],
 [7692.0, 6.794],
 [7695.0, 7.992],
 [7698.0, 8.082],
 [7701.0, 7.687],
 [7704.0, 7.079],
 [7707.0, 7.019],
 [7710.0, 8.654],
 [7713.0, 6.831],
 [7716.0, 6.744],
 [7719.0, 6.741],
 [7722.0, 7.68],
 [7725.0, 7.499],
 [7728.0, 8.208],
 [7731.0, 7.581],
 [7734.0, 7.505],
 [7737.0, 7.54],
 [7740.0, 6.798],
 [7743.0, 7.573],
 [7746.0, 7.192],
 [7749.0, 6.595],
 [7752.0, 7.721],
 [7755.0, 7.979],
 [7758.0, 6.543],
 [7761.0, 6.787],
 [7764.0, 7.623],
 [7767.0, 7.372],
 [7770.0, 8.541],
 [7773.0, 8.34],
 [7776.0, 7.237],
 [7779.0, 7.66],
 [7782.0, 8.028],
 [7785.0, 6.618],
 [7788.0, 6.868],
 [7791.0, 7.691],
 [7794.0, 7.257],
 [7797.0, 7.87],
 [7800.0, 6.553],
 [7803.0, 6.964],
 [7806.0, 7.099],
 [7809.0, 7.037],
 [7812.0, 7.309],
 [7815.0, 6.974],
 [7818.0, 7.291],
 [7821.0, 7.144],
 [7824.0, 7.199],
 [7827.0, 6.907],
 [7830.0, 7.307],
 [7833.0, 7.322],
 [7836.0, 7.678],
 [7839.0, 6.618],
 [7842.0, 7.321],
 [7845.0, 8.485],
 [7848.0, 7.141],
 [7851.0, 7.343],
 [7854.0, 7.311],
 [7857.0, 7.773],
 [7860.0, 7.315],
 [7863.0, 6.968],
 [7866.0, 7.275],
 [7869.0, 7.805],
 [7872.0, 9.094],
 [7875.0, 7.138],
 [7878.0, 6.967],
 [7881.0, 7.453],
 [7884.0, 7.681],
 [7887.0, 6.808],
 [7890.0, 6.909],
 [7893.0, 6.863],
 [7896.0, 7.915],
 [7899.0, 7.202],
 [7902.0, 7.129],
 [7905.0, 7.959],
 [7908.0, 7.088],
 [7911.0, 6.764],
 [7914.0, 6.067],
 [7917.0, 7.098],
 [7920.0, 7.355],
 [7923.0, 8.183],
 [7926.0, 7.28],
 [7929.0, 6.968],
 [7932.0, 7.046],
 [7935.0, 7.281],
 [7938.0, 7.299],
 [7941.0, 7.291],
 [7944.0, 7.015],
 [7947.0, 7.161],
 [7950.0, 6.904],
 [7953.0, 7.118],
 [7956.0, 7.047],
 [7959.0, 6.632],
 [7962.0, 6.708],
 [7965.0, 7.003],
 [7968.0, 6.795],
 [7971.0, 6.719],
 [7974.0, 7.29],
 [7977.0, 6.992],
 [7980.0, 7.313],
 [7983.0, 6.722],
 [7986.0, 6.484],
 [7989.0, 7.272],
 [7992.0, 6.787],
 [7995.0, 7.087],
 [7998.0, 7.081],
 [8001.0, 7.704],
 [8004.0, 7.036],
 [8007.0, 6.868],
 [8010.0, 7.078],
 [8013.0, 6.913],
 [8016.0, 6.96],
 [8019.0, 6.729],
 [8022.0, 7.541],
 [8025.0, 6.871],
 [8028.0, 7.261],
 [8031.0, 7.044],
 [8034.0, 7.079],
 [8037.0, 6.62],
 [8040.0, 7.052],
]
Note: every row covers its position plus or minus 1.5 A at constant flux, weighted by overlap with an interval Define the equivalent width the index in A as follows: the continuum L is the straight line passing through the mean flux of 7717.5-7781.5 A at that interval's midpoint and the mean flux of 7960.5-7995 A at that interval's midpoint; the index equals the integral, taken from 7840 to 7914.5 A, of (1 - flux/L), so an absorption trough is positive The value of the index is -2.1 A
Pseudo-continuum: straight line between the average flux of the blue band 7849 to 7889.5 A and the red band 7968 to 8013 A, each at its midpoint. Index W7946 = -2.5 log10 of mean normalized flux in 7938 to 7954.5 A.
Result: 0.01 mag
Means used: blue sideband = 7.44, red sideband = 7.02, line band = 7.12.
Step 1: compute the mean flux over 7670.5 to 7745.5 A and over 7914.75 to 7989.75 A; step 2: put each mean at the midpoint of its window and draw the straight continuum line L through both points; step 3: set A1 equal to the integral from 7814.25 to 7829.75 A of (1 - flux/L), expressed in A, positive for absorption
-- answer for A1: 0.3 A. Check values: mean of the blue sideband 7.46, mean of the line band 7.13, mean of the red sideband 7.07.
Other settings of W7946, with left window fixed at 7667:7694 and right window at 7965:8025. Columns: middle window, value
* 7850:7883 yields -0.05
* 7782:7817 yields 0.02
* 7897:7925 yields -0.01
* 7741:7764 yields 0.02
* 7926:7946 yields -0.01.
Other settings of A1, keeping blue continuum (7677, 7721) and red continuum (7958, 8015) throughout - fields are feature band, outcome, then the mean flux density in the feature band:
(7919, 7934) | -0.6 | 7.36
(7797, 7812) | 0.4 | 7.05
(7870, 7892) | -0.9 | 7.43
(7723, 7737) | -0.6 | 7.68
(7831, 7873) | -2.0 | 7.51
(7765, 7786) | -1.2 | 7.71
